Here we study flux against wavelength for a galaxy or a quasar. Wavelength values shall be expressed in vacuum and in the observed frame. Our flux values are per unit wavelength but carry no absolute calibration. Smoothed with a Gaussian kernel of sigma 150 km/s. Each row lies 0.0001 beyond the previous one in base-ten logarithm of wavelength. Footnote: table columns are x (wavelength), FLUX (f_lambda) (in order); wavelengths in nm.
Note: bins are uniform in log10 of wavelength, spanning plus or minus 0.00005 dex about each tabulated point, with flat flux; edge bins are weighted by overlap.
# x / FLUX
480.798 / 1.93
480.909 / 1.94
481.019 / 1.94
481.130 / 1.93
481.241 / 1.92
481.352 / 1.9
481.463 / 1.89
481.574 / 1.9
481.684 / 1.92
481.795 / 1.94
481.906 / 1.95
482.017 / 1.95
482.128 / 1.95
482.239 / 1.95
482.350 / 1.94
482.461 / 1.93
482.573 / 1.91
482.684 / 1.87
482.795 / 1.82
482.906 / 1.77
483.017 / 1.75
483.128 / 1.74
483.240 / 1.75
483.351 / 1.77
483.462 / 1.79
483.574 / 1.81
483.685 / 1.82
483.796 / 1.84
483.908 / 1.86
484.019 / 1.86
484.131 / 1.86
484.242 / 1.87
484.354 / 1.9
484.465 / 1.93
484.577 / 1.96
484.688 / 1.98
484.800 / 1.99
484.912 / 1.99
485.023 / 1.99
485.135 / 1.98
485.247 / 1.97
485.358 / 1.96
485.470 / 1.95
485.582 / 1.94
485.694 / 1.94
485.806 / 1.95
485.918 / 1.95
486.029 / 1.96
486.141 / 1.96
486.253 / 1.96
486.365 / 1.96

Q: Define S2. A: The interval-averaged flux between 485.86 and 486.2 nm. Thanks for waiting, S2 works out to 1.96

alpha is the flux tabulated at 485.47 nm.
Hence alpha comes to 1.95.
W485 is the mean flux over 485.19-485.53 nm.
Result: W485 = 1.96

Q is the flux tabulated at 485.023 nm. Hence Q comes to 1.99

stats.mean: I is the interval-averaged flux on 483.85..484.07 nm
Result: 1.86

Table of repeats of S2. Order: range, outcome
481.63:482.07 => 1.94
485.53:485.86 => 1.94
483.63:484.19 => 1.85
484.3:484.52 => 1.92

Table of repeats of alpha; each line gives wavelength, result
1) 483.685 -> 1.82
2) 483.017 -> 1.75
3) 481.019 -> 1.94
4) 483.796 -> 1.84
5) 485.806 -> 1.95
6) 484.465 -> 1.93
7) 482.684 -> 1.87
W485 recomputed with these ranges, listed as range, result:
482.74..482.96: 1.8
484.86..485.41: 1.98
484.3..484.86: 1.95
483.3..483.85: 1.81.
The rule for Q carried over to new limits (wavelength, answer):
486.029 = 1.96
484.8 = 1.99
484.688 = 1.98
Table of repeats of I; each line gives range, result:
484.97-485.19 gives 1.98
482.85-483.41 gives 1.76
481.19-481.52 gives 1.9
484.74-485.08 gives 1.99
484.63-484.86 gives 1.98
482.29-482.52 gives 1.93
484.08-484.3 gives 1.87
